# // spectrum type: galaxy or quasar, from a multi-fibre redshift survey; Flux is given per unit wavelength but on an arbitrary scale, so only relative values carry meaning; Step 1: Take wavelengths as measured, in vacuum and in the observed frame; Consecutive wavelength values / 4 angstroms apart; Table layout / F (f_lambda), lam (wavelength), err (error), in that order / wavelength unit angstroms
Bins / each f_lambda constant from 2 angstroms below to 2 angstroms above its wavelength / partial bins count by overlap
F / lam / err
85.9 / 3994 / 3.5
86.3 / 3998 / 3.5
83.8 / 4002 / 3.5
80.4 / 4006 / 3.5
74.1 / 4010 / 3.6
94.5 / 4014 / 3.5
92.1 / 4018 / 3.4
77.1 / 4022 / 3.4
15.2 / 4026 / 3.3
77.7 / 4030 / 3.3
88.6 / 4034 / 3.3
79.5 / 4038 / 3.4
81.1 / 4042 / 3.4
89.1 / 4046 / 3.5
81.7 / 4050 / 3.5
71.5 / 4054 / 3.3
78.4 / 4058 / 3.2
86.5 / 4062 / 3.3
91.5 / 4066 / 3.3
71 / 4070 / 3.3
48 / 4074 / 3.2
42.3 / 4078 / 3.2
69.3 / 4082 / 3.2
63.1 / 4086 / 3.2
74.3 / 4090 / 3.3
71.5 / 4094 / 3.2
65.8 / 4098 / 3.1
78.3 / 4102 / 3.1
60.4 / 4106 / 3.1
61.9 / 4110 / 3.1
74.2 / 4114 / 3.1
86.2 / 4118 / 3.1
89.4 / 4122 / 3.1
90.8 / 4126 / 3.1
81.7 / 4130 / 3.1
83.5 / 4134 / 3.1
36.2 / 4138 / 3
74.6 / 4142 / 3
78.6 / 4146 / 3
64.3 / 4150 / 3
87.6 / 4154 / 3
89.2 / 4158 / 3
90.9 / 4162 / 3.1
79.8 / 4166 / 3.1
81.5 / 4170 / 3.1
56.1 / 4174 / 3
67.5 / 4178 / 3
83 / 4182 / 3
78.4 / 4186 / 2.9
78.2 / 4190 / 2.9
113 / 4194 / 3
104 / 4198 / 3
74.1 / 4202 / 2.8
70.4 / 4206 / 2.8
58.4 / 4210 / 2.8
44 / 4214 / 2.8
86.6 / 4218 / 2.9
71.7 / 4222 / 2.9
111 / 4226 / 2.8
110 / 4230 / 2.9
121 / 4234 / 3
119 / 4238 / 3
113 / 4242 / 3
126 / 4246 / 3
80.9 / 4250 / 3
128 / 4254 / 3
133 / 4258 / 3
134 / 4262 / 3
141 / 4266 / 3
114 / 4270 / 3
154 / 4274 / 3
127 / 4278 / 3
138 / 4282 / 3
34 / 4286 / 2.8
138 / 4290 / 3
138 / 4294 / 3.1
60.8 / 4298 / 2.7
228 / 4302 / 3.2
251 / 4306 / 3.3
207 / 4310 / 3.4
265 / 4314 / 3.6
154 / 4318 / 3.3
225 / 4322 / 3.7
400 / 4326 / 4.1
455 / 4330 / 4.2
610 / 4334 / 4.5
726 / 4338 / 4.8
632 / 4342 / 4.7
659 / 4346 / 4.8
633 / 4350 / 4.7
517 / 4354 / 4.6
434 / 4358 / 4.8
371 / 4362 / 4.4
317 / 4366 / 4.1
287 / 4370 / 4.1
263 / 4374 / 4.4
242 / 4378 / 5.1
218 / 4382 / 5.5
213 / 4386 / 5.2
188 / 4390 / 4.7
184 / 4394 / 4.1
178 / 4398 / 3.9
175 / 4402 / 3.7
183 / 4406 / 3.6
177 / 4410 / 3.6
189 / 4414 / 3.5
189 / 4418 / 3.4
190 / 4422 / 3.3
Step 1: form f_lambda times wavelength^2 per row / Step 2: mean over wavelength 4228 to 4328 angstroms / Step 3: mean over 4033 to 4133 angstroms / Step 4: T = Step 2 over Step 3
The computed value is 2.26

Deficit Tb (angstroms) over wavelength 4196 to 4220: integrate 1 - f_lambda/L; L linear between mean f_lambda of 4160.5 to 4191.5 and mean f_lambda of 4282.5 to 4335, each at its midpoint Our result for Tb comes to 8.49 angstroms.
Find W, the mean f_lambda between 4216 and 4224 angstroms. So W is 79.2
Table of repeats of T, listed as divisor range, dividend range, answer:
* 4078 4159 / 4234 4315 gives 2.06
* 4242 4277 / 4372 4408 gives 1.73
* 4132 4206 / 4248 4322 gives 1.99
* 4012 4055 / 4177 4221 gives 1.09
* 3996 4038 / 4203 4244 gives 1.29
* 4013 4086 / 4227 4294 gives 1.80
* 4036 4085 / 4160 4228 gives 1.15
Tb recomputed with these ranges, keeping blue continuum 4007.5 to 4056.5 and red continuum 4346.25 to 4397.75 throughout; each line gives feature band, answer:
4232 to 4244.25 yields 6.0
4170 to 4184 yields 8.6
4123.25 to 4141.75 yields 9.4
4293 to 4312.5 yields 6.8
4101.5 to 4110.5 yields 4.5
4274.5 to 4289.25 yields 8.6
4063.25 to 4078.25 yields 5.4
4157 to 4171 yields 7.2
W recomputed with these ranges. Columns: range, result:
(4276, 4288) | 99.7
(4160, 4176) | 77.1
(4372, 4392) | 225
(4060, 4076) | 74.2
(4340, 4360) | 575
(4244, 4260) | 117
